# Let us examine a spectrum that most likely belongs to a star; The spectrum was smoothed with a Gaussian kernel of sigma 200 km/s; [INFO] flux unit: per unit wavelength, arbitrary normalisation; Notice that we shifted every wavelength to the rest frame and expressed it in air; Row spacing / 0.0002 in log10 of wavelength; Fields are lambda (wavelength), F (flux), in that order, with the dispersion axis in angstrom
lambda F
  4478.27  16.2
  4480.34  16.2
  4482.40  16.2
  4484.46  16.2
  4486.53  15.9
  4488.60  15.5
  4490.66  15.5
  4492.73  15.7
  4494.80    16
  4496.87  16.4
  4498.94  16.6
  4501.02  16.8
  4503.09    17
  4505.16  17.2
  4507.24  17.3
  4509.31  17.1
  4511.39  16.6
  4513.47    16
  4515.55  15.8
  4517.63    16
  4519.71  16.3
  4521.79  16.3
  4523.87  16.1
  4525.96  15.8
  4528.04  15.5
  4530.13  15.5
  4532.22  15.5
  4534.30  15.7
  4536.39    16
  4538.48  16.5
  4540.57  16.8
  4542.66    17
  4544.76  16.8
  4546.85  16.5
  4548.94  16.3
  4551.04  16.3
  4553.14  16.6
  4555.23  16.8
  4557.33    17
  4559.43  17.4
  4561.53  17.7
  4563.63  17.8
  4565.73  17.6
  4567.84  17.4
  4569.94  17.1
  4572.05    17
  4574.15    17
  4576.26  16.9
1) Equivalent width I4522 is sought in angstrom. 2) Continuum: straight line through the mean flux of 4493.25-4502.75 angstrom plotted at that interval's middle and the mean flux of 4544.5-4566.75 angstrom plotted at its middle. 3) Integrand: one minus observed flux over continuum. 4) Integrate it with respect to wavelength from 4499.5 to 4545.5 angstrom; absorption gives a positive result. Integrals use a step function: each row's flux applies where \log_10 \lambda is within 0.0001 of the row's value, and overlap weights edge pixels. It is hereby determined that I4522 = 0.9 angstrom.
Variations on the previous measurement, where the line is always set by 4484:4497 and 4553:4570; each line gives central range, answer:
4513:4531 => 0.6 angstrom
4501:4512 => -0.6 angstrom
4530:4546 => 0.5 angstrom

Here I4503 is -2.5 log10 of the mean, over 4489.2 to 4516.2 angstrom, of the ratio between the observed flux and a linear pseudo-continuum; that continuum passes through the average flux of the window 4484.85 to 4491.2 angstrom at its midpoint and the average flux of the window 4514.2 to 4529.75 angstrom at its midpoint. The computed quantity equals -0.04 mag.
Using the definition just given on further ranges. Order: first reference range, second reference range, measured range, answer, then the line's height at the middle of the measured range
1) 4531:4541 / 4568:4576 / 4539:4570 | -0.027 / 16.6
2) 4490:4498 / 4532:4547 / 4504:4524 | -0.024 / 16.1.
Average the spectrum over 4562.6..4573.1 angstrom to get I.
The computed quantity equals 17.4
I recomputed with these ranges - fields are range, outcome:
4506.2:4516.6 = 16.6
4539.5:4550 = 16.7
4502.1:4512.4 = 17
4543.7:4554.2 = 16.5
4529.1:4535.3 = 15.6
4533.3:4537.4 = 15.8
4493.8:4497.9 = 16.2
